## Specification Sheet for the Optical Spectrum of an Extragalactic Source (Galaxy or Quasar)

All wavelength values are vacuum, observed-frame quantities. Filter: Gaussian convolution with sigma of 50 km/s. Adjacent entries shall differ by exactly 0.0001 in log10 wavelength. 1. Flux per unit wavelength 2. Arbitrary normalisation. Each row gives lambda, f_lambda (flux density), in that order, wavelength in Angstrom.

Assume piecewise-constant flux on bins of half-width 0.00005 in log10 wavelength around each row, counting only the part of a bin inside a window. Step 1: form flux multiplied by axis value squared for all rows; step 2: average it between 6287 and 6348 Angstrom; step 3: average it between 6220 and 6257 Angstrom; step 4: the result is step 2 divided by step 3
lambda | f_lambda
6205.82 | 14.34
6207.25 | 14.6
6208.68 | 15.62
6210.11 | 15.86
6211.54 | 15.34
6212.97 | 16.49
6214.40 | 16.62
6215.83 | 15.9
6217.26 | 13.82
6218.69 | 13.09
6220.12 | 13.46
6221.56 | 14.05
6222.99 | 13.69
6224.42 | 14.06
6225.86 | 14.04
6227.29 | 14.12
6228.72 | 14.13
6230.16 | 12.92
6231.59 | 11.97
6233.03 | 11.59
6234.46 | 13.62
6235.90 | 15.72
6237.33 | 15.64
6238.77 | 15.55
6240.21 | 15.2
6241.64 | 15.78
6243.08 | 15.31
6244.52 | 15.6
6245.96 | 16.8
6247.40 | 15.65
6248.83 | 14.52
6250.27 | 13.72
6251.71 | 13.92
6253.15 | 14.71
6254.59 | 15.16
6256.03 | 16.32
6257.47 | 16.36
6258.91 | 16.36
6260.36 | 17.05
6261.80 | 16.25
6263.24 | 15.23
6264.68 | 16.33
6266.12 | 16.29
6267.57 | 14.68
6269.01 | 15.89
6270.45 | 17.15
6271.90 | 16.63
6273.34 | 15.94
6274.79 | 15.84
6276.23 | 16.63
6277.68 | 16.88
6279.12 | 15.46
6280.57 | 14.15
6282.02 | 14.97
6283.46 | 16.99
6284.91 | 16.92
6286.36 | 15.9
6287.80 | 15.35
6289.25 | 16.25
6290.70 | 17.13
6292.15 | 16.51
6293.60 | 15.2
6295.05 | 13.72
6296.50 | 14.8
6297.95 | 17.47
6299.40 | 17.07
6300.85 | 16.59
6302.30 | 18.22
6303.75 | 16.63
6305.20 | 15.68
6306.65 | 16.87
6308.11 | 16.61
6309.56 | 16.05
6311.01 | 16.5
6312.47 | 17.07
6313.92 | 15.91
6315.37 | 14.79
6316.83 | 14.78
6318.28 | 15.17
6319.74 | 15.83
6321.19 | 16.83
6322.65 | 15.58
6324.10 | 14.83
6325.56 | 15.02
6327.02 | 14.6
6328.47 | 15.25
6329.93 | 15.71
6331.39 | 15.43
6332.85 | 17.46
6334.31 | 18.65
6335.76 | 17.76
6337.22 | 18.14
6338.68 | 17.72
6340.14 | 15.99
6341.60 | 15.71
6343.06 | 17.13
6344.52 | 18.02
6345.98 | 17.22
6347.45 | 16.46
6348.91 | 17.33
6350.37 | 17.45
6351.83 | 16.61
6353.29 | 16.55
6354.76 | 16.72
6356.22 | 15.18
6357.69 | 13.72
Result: 1.1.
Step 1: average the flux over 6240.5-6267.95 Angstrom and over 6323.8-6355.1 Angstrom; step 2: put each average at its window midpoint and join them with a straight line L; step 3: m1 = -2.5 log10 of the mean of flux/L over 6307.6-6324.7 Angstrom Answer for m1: 0.04 mag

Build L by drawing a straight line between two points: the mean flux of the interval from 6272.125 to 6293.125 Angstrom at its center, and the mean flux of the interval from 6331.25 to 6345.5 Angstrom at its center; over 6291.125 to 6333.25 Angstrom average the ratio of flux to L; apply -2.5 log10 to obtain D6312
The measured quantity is 0.05 mag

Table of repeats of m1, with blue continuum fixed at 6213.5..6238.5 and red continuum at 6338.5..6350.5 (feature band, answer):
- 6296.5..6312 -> -0.05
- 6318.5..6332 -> 0.07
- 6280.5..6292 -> -0.04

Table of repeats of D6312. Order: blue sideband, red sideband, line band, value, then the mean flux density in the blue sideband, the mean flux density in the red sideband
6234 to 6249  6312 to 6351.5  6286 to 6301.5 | 0.00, 15.5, 16.4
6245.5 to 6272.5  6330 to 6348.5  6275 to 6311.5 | 0.01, 15.7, 17.1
